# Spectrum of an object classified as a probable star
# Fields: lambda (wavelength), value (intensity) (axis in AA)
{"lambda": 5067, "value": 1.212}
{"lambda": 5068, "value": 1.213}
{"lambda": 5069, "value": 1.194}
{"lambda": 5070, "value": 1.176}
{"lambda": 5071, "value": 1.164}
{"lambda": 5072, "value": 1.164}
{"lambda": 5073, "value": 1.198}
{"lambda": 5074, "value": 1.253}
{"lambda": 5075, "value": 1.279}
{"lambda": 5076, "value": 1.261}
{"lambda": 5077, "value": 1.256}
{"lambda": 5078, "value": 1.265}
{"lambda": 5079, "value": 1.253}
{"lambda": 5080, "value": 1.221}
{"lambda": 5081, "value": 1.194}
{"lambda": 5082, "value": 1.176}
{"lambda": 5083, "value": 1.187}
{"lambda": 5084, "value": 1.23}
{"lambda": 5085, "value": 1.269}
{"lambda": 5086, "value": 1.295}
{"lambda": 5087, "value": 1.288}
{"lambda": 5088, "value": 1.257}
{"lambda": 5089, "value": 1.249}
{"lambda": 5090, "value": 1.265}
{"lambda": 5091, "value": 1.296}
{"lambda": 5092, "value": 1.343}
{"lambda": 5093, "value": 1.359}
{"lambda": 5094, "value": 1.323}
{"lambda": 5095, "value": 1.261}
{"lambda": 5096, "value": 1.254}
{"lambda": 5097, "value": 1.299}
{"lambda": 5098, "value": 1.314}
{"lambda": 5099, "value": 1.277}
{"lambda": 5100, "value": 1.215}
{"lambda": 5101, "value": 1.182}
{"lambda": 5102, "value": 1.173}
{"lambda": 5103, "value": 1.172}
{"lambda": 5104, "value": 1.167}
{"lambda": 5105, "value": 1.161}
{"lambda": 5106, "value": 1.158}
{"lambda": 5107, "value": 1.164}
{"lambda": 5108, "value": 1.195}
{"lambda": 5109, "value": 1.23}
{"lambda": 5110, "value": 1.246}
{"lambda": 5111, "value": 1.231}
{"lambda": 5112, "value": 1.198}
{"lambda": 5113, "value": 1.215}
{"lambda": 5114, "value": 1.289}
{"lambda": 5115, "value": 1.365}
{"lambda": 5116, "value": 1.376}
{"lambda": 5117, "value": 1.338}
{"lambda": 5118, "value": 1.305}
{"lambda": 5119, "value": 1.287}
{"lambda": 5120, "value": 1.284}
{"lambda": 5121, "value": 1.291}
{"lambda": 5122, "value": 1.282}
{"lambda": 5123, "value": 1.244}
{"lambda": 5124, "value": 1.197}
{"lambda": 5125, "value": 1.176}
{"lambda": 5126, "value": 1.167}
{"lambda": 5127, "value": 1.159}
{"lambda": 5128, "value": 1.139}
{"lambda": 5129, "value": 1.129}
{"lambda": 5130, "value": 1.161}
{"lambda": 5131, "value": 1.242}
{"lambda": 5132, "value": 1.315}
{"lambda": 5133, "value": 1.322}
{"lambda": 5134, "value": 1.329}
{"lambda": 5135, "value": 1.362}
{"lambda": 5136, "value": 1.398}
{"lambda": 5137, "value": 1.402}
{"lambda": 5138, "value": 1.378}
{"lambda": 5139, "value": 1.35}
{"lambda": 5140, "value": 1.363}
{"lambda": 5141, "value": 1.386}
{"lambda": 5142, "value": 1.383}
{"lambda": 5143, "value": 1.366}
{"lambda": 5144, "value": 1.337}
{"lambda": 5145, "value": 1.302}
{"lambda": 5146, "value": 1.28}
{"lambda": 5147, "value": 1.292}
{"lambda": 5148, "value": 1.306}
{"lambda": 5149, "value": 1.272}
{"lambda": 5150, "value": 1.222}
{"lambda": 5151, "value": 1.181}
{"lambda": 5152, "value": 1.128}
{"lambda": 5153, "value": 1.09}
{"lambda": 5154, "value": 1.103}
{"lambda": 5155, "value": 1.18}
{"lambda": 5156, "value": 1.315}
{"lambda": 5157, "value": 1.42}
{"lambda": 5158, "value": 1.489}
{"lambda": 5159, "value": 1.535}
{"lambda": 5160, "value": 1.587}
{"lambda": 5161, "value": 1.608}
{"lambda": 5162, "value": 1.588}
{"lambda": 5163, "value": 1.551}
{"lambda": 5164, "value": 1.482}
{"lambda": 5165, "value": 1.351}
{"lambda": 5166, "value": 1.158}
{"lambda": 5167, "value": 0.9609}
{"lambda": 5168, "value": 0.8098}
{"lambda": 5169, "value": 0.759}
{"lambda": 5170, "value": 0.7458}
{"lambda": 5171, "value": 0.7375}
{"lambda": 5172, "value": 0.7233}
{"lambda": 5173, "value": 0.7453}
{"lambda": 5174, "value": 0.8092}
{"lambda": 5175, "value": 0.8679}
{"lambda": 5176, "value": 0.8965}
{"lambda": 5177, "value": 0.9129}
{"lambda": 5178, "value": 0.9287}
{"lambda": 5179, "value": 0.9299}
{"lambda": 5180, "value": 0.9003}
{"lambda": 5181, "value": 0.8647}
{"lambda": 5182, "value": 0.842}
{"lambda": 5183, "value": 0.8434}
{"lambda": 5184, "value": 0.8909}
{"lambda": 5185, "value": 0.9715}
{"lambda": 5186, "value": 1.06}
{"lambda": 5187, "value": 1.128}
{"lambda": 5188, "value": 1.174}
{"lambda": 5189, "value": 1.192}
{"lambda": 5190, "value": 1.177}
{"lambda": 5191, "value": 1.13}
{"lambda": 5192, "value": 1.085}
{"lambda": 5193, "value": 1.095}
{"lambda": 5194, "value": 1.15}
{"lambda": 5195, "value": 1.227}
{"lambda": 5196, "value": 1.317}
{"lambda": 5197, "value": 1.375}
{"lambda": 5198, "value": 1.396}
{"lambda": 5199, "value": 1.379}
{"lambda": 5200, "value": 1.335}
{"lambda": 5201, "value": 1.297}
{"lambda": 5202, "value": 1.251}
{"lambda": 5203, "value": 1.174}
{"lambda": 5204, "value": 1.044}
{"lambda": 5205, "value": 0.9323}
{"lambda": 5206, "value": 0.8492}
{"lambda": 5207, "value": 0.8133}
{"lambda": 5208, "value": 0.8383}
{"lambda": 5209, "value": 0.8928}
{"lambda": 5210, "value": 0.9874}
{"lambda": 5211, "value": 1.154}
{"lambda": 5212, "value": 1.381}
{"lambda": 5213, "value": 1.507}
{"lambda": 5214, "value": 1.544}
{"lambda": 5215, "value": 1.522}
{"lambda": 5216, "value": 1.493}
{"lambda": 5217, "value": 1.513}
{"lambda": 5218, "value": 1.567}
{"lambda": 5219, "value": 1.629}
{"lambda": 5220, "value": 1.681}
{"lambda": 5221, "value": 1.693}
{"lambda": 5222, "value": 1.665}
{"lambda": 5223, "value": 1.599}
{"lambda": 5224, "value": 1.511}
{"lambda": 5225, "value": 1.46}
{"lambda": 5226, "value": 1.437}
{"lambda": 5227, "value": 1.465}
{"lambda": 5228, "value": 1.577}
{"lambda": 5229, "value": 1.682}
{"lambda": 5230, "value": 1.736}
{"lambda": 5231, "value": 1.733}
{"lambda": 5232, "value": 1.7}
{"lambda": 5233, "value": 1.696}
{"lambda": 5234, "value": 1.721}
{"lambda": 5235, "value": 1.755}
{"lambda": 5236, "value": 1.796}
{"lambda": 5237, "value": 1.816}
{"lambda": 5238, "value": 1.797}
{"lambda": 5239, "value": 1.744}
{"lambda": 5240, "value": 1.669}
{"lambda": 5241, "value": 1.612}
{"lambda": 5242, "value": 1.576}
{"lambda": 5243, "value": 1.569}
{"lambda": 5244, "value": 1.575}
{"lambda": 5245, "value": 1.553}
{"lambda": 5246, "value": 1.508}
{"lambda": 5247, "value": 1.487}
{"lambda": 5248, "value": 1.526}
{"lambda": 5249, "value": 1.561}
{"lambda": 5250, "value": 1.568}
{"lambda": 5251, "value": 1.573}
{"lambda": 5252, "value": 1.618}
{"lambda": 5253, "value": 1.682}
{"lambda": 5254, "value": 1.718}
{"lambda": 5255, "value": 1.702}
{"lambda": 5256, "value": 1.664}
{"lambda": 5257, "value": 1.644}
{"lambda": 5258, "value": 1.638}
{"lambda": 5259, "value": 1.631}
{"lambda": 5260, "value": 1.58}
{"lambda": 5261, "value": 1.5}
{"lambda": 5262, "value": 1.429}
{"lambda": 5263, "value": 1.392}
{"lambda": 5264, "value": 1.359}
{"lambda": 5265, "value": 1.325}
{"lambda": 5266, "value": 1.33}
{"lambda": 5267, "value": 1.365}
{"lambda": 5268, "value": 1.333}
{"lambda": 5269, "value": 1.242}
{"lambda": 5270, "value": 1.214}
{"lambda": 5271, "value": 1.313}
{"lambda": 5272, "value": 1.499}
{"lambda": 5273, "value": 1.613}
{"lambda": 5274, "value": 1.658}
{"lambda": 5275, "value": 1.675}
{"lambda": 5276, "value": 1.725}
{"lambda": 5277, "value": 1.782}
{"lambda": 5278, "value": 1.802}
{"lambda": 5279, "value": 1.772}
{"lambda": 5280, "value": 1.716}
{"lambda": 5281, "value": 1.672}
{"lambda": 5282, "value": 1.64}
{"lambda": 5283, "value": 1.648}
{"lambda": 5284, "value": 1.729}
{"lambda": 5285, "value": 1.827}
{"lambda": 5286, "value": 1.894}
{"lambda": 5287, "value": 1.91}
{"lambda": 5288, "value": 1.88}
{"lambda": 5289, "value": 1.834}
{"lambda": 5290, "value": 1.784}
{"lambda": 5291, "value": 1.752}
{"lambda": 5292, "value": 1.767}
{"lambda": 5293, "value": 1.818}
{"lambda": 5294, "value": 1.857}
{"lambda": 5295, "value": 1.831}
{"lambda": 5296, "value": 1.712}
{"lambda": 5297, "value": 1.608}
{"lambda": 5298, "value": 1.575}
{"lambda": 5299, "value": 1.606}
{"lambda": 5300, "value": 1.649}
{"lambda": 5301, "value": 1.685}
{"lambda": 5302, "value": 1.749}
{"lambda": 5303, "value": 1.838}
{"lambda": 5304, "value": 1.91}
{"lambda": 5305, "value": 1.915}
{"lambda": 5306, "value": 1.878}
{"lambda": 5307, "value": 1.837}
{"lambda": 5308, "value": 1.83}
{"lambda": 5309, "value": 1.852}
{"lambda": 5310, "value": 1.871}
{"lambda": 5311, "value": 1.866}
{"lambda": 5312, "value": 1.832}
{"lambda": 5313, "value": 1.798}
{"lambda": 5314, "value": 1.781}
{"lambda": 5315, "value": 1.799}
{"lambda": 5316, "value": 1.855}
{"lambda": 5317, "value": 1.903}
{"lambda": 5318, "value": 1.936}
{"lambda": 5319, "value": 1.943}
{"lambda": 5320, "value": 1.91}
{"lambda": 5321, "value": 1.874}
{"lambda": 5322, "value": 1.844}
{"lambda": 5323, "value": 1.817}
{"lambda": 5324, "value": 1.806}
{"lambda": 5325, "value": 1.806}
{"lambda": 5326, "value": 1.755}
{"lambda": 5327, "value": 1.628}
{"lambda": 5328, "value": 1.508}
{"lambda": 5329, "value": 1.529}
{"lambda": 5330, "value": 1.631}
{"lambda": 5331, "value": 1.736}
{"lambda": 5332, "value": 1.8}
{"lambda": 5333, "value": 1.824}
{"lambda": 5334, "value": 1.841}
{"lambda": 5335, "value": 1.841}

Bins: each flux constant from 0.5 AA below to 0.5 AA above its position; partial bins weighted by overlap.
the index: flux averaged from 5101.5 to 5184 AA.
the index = 1.2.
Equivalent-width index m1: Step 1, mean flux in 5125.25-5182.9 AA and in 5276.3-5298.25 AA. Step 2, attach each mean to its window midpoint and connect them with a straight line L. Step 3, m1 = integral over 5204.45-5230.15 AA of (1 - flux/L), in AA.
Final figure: 1.4 AA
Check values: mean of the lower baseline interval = 1.18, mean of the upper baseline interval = 1.77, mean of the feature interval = 1.38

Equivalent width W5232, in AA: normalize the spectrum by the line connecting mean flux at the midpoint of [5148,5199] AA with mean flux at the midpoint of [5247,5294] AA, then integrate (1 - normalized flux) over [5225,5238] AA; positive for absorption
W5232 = -2.3 AA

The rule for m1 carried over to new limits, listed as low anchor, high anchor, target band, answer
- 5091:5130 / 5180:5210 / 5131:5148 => -2.2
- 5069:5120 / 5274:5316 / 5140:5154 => 1.2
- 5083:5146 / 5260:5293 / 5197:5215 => 3.5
